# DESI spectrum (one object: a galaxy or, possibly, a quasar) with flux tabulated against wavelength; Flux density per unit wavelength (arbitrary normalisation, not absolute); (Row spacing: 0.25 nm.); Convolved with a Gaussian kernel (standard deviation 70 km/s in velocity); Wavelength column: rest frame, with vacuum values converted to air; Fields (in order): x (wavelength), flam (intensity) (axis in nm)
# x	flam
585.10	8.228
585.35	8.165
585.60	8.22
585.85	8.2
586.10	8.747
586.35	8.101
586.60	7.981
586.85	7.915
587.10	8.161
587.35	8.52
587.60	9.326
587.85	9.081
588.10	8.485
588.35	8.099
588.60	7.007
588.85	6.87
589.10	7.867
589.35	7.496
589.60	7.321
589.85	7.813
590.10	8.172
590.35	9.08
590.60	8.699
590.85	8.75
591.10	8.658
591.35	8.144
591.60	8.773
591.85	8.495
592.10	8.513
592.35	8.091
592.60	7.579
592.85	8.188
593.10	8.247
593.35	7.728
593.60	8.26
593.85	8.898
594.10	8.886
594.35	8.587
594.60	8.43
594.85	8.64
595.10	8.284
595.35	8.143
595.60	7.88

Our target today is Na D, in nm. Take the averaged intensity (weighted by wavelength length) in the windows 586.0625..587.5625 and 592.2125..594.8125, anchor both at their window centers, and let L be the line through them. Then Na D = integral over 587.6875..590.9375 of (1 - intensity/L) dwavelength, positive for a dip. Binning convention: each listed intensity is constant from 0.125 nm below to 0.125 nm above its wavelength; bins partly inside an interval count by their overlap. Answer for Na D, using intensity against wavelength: 0.09 nm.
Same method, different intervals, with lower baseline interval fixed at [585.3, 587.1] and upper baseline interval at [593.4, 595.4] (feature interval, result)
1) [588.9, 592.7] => 0.07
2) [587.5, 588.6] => -0.04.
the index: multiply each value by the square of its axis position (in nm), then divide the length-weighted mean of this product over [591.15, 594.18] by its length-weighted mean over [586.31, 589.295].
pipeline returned 1.04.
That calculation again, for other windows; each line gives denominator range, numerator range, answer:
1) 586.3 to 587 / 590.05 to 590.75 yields 1.10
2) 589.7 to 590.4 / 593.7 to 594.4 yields 1.08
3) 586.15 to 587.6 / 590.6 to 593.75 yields 1.02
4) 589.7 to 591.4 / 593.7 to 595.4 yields 1.02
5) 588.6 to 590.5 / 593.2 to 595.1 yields 1.11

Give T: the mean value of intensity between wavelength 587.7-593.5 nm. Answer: 8.14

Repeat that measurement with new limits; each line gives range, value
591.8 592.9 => 8.15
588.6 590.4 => 7.69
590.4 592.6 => 8.48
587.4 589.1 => 8.14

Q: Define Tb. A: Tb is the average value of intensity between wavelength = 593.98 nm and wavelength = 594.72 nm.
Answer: 8.63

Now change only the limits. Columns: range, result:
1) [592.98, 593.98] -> 8.29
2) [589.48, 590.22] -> 7.77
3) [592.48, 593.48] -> 7.94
